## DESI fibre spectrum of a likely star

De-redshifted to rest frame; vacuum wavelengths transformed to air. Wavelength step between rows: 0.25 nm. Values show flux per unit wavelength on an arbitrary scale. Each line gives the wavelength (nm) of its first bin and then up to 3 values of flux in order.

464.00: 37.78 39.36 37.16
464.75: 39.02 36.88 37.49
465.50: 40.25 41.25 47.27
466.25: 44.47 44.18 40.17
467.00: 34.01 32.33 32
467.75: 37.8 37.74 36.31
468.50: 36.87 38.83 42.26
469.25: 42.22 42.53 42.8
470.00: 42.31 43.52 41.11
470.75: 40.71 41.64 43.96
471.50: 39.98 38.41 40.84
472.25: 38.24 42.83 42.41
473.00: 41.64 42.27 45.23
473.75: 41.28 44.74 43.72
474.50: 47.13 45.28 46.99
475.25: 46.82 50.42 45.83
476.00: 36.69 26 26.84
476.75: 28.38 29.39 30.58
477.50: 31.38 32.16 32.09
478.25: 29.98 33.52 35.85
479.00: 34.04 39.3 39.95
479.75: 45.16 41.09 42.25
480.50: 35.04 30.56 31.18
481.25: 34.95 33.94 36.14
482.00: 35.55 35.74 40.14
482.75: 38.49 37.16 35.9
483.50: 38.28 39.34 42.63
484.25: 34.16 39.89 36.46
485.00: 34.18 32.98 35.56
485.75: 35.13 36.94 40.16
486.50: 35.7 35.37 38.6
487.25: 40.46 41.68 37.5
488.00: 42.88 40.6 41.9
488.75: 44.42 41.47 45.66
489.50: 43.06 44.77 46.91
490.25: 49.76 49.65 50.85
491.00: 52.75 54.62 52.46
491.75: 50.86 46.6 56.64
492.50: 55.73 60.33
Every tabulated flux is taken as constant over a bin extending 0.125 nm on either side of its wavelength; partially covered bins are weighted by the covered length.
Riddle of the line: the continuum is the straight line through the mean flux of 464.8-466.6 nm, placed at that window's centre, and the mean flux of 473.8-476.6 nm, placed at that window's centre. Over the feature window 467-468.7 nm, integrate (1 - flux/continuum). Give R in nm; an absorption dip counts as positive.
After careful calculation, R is 0.25 nm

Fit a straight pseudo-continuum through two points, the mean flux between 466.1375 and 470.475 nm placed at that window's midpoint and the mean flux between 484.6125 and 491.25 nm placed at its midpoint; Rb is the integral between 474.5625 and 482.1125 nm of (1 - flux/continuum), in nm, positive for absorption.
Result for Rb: 0.78 nm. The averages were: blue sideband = 39.5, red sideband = 41.6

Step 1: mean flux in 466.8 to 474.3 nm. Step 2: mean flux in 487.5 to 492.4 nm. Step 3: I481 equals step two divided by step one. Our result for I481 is 1.16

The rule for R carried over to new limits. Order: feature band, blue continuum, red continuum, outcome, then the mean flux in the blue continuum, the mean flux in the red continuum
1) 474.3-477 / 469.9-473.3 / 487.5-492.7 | 0.19 nm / 41.4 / 47.5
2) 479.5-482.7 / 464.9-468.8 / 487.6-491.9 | 0.48 nm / 38.6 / 46.5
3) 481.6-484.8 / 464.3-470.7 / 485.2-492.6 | 0.39 nm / 39.6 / 44.1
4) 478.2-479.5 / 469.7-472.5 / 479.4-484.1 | 0.11 nm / 41.3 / 37.5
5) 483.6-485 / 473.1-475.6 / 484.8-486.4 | -0.04 nm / 45.3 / 35.9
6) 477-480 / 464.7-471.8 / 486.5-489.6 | 0.41 nm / 40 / 40.9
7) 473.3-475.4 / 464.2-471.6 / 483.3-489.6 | -0.29 nm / 39.9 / 38.9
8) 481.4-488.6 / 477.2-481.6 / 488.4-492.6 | 0.73 nm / 35.3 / 48.7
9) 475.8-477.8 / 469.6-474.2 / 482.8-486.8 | 0.47 nm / 41.9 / 36.9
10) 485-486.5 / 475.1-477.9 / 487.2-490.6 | 0.20 nm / 35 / 43.6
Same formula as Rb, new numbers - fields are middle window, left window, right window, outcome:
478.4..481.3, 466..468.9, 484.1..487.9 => 0.034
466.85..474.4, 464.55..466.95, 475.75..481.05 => -0.431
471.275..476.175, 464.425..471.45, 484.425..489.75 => -0.412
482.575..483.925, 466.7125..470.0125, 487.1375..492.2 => 0.174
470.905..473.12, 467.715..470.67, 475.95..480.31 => -0.156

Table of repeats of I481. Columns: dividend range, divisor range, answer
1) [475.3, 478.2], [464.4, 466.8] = 0.83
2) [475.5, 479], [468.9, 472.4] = 0.79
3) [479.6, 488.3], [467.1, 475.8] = 0.90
